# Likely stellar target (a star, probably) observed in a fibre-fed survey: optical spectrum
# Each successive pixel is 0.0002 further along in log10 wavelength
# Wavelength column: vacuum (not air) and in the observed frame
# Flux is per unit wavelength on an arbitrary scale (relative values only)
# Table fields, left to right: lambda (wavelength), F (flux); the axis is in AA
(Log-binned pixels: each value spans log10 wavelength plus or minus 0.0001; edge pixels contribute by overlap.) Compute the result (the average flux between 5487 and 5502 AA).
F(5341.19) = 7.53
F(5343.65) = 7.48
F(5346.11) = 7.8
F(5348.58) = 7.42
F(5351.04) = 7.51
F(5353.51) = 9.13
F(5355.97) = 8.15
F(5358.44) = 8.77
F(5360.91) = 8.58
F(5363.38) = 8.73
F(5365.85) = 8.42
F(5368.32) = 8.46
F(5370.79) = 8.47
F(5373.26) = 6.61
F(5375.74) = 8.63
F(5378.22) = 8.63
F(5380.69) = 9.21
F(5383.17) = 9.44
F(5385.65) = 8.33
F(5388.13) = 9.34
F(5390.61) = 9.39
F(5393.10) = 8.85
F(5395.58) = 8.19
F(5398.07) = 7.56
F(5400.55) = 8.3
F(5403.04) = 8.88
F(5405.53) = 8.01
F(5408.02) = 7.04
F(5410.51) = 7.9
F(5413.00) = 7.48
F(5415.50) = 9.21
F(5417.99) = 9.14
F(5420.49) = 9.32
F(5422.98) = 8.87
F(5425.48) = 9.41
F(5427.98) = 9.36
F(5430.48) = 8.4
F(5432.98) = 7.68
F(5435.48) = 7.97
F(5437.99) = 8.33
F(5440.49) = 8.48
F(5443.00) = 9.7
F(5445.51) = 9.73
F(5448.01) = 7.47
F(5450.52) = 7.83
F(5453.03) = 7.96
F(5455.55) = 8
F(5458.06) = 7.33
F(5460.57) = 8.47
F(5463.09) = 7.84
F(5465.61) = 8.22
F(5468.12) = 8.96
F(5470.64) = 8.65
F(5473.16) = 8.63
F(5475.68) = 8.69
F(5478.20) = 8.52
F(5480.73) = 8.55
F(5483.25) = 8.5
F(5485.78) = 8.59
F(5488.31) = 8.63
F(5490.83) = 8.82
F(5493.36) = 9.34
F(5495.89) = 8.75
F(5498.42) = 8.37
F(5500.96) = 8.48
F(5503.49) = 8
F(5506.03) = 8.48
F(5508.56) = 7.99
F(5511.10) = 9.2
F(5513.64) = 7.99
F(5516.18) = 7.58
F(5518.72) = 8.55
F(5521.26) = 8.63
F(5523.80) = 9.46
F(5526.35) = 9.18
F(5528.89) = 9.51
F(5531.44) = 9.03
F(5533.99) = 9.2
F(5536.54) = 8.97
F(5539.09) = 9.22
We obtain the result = 8.73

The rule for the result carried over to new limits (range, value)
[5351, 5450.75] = 8.53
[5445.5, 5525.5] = 8.43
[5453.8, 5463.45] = 7.91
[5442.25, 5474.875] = 8.35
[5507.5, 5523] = 8.36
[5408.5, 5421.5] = 8.5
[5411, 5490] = 8.51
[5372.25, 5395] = 8.72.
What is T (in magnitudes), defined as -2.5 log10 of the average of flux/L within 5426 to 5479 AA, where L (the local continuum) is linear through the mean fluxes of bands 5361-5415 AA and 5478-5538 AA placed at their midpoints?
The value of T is 0.02 mag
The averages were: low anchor 8.39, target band 8.4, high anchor 8.68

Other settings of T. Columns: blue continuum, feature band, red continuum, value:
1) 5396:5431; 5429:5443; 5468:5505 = 0.026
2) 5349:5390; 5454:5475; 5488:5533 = 0.045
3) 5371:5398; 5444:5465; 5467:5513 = 0.066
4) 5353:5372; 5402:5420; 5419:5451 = 0.048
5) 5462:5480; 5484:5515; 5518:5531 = 0.033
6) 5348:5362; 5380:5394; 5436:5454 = -0.090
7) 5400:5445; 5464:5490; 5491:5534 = 0.005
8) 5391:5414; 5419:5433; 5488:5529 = -0.095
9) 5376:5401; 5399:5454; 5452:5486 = 0.010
